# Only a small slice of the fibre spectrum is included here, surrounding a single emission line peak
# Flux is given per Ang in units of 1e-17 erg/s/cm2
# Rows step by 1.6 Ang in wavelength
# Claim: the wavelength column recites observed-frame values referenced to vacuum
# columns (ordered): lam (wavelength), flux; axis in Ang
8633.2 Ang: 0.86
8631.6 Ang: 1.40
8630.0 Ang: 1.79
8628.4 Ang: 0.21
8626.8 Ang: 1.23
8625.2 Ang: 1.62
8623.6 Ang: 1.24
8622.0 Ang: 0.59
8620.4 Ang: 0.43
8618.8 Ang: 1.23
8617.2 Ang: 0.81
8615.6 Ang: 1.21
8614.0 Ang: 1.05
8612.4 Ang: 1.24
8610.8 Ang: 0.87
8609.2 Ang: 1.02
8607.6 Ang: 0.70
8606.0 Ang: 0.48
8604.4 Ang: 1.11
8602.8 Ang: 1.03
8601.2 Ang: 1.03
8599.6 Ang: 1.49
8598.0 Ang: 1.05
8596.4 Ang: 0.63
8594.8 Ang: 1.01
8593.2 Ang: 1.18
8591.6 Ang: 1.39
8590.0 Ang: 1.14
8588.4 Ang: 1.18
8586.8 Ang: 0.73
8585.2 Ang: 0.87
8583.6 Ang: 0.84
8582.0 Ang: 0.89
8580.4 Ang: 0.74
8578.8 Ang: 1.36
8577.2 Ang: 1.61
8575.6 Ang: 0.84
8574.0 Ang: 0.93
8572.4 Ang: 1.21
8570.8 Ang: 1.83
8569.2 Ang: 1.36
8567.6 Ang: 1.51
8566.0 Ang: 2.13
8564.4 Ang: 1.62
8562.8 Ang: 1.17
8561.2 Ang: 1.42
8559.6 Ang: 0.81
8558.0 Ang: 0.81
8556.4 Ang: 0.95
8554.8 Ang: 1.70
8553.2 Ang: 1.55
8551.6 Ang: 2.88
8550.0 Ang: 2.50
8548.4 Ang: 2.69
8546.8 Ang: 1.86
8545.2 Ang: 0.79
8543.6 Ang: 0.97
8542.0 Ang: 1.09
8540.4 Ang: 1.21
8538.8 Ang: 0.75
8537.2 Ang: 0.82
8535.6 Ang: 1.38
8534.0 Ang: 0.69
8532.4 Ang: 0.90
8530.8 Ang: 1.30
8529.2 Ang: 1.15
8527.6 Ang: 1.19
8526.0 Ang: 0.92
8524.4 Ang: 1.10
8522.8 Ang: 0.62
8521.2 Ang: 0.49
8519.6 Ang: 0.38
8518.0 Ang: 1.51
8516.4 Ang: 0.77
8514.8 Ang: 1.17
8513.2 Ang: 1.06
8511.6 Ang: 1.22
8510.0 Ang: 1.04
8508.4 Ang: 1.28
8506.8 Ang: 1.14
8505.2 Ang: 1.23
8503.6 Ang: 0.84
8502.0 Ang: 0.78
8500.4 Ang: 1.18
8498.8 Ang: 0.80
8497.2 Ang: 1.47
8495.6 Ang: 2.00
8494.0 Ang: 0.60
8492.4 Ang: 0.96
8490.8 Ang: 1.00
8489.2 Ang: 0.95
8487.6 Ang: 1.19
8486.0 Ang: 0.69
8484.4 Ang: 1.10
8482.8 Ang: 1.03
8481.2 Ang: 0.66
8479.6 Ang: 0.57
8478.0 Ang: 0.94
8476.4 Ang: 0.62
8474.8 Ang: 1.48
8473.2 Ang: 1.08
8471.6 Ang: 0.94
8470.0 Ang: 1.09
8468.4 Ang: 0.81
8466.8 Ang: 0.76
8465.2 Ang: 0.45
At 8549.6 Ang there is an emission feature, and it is [S II]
